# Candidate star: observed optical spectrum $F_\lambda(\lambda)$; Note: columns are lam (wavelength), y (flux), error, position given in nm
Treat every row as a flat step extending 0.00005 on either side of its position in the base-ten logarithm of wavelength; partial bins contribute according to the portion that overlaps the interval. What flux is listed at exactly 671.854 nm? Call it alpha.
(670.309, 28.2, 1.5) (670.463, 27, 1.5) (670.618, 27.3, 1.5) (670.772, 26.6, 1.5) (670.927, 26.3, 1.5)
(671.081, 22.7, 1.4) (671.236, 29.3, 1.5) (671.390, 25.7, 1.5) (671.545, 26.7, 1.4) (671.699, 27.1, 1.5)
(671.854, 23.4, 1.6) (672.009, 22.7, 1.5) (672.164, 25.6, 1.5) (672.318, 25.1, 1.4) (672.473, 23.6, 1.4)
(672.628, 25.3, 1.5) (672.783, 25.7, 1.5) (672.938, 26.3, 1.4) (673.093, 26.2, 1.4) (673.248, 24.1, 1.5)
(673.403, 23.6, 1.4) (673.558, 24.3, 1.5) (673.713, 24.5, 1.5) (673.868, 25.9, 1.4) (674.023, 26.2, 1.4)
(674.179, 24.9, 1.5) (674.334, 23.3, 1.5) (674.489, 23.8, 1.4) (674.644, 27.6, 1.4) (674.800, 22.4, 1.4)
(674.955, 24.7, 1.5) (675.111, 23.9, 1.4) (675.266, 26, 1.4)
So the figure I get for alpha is 23.4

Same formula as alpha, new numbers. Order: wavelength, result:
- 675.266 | 26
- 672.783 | 25.7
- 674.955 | 24.7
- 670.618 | 27.3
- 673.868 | 25.9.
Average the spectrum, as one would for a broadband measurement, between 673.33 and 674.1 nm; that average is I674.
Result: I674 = 24.9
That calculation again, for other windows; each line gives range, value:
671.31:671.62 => 26.2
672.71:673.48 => 25.2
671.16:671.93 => 26.5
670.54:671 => 26.7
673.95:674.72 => 25.2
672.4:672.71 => 24.5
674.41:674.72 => 25.7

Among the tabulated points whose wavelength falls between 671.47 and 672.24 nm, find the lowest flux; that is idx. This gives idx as 22.7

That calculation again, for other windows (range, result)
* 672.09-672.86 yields 23.6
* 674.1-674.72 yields 23.3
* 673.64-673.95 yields 24.5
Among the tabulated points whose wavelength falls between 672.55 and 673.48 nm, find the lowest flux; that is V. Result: 23.6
